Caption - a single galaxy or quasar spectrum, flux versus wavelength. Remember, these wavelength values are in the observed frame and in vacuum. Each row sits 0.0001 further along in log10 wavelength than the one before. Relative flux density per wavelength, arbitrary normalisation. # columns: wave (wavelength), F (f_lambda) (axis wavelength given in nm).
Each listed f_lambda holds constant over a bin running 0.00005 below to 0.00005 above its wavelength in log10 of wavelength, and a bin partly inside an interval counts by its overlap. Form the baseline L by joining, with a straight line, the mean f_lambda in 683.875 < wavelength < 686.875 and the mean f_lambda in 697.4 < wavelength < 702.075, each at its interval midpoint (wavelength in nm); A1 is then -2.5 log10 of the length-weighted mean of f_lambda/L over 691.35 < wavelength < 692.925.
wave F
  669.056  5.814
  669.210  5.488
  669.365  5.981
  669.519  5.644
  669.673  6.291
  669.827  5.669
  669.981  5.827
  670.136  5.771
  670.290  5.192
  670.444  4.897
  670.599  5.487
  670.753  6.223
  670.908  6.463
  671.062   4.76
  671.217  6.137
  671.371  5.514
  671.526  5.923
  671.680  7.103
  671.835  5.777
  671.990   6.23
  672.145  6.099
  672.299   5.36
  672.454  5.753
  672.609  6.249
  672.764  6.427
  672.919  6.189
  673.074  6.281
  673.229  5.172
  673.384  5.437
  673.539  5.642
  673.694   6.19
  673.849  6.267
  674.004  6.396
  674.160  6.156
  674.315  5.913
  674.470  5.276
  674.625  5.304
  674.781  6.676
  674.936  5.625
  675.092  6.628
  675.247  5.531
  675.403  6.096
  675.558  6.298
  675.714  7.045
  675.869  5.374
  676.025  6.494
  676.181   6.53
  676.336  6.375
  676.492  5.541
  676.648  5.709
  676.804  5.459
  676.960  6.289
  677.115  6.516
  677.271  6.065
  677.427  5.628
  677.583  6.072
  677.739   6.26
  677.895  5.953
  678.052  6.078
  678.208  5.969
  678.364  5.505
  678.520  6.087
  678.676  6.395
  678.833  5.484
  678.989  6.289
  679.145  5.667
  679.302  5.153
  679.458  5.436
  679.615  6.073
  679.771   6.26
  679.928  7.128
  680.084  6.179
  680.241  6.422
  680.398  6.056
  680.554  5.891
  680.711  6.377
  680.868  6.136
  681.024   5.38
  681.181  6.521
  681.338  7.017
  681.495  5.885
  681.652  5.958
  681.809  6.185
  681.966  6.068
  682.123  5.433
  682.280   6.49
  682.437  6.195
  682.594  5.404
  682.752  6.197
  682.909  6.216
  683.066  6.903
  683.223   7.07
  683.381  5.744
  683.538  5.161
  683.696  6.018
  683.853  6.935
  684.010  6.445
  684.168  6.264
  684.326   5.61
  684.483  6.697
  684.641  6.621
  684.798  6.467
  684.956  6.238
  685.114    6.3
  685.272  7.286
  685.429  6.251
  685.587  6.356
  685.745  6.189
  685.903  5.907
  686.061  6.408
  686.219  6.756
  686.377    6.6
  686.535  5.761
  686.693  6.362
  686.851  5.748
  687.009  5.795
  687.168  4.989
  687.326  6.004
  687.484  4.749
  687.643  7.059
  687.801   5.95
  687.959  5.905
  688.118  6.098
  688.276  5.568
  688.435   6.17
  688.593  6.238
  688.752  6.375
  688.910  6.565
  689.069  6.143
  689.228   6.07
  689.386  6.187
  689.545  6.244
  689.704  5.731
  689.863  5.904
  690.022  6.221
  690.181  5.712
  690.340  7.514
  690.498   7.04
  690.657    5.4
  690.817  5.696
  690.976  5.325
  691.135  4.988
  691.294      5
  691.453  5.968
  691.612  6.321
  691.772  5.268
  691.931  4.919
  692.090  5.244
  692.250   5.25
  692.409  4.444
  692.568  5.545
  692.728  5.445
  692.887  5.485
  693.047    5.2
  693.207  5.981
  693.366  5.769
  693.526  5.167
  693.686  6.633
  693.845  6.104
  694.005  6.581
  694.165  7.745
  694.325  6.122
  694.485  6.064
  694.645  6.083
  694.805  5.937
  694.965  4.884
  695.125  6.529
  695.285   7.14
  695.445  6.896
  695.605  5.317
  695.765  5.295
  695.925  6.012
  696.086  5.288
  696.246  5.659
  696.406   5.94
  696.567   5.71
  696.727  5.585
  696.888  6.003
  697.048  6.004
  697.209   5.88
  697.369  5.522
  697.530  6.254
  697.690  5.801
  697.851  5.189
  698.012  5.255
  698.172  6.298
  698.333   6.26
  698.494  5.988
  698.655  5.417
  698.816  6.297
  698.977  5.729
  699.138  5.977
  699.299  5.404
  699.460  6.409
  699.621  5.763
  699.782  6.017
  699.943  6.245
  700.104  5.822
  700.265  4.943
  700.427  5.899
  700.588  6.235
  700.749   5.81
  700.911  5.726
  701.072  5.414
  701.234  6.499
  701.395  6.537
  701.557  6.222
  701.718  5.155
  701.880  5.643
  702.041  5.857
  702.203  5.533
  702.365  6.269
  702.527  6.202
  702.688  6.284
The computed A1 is 0.14 mag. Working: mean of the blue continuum 6.35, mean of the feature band 5.38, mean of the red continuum 5.86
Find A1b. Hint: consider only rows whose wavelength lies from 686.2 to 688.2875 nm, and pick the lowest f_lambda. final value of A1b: 4.749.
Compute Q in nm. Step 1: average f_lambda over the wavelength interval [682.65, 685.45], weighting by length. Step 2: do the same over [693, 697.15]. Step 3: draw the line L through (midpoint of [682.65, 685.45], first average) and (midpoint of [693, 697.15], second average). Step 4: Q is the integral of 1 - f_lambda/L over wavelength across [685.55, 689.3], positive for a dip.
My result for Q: 0.10 nm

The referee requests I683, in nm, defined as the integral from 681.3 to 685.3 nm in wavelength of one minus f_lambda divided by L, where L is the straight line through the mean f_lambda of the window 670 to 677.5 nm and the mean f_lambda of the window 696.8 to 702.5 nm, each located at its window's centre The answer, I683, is -0.22 nm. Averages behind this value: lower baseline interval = 5.95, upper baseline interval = 5.87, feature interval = 6.24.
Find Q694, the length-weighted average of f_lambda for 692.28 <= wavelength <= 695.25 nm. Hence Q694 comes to 5.88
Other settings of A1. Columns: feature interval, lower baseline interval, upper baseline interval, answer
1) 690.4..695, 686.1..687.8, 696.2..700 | 0.04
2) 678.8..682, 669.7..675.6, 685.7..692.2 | -0.03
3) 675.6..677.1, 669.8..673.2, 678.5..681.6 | -0.02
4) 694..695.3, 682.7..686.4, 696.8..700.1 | -0.05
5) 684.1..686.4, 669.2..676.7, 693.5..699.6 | -0.08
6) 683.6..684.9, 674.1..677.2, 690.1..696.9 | -0.08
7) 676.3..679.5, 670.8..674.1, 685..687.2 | 0.03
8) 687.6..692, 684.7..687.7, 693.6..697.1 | 0.03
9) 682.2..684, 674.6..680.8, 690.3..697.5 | -0.04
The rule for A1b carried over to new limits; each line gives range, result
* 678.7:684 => 5.153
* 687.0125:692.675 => 4.444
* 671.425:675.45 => 5.172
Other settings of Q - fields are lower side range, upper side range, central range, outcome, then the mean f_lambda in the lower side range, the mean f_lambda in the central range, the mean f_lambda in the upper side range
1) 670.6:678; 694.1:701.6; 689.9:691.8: 0.02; 6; 5.89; 5.93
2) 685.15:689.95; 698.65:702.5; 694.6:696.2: 0.01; 6.11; 5.93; 5.88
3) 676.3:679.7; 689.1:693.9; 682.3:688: -0.37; 5.9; 6.19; 5.73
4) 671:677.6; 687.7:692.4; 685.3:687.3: -0.07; 5.99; 6.12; 5.88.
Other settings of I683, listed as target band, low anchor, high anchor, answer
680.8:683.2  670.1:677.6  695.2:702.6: -0.092 nm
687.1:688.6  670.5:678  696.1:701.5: 0.014 nm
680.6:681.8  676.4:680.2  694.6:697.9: -0.045 nm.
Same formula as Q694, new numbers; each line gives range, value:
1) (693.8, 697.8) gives 6.01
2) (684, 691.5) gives 6.1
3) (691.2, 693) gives 5.35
